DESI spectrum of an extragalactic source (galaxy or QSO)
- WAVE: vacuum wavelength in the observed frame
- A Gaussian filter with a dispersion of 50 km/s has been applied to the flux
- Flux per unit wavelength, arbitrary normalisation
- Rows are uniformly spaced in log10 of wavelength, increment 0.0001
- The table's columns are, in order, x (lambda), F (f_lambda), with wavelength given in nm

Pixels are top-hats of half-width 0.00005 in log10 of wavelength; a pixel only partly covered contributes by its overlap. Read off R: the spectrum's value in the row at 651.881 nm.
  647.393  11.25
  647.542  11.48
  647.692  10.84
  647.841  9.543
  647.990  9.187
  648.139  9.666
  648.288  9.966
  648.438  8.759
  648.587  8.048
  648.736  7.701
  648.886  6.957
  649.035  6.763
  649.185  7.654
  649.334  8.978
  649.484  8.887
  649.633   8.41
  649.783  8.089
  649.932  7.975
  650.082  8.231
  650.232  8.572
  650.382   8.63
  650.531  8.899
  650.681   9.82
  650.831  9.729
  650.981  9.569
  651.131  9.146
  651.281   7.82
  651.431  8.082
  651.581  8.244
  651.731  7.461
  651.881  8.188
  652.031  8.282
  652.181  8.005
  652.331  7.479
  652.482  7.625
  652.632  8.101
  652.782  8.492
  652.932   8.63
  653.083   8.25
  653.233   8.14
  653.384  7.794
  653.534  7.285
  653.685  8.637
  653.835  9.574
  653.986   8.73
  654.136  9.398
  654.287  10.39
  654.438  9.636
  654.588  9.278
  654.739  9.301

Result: 8.188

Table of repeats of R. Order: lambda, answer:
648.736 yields 7.701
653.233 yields 8.14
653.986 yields 8.73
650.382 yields 8.63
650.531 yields 8.899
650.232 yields 8.572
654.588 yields 9.278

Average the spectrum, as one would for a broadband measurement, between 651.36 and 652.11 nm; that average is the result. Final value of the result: 8.06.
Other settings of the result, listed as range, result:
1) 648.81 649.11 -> 6.85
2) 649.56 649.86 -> 8.25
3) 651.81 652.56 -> 7.91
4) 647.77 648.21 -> 9.47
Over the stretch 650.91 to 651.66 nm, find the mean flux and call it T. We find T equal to 8.56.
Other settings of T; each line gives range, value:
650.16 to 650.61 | 8.72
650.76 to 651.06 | 9.63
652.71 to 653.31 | 8.37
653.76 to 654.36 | 9.52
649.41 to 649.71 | 8.65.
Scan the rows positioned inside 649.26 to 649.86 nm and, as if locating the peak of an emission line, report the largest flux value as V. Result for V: 8.978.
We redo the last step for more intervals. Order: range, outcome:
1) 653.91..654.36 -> 10.39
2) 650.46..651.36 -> 9.82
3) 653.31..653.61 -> 7.794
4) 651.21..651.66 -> 8.244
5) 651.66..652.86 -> 8.492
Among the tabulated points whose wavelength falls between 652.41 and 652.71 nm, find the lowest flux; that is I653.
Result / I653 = 7.625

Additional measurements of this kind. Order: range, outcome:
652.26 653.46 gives 7.479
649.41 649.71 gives 8.41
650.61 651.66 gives 7.82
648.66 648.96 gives 6.957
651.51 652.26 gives 7.461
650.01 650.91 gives 8.231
